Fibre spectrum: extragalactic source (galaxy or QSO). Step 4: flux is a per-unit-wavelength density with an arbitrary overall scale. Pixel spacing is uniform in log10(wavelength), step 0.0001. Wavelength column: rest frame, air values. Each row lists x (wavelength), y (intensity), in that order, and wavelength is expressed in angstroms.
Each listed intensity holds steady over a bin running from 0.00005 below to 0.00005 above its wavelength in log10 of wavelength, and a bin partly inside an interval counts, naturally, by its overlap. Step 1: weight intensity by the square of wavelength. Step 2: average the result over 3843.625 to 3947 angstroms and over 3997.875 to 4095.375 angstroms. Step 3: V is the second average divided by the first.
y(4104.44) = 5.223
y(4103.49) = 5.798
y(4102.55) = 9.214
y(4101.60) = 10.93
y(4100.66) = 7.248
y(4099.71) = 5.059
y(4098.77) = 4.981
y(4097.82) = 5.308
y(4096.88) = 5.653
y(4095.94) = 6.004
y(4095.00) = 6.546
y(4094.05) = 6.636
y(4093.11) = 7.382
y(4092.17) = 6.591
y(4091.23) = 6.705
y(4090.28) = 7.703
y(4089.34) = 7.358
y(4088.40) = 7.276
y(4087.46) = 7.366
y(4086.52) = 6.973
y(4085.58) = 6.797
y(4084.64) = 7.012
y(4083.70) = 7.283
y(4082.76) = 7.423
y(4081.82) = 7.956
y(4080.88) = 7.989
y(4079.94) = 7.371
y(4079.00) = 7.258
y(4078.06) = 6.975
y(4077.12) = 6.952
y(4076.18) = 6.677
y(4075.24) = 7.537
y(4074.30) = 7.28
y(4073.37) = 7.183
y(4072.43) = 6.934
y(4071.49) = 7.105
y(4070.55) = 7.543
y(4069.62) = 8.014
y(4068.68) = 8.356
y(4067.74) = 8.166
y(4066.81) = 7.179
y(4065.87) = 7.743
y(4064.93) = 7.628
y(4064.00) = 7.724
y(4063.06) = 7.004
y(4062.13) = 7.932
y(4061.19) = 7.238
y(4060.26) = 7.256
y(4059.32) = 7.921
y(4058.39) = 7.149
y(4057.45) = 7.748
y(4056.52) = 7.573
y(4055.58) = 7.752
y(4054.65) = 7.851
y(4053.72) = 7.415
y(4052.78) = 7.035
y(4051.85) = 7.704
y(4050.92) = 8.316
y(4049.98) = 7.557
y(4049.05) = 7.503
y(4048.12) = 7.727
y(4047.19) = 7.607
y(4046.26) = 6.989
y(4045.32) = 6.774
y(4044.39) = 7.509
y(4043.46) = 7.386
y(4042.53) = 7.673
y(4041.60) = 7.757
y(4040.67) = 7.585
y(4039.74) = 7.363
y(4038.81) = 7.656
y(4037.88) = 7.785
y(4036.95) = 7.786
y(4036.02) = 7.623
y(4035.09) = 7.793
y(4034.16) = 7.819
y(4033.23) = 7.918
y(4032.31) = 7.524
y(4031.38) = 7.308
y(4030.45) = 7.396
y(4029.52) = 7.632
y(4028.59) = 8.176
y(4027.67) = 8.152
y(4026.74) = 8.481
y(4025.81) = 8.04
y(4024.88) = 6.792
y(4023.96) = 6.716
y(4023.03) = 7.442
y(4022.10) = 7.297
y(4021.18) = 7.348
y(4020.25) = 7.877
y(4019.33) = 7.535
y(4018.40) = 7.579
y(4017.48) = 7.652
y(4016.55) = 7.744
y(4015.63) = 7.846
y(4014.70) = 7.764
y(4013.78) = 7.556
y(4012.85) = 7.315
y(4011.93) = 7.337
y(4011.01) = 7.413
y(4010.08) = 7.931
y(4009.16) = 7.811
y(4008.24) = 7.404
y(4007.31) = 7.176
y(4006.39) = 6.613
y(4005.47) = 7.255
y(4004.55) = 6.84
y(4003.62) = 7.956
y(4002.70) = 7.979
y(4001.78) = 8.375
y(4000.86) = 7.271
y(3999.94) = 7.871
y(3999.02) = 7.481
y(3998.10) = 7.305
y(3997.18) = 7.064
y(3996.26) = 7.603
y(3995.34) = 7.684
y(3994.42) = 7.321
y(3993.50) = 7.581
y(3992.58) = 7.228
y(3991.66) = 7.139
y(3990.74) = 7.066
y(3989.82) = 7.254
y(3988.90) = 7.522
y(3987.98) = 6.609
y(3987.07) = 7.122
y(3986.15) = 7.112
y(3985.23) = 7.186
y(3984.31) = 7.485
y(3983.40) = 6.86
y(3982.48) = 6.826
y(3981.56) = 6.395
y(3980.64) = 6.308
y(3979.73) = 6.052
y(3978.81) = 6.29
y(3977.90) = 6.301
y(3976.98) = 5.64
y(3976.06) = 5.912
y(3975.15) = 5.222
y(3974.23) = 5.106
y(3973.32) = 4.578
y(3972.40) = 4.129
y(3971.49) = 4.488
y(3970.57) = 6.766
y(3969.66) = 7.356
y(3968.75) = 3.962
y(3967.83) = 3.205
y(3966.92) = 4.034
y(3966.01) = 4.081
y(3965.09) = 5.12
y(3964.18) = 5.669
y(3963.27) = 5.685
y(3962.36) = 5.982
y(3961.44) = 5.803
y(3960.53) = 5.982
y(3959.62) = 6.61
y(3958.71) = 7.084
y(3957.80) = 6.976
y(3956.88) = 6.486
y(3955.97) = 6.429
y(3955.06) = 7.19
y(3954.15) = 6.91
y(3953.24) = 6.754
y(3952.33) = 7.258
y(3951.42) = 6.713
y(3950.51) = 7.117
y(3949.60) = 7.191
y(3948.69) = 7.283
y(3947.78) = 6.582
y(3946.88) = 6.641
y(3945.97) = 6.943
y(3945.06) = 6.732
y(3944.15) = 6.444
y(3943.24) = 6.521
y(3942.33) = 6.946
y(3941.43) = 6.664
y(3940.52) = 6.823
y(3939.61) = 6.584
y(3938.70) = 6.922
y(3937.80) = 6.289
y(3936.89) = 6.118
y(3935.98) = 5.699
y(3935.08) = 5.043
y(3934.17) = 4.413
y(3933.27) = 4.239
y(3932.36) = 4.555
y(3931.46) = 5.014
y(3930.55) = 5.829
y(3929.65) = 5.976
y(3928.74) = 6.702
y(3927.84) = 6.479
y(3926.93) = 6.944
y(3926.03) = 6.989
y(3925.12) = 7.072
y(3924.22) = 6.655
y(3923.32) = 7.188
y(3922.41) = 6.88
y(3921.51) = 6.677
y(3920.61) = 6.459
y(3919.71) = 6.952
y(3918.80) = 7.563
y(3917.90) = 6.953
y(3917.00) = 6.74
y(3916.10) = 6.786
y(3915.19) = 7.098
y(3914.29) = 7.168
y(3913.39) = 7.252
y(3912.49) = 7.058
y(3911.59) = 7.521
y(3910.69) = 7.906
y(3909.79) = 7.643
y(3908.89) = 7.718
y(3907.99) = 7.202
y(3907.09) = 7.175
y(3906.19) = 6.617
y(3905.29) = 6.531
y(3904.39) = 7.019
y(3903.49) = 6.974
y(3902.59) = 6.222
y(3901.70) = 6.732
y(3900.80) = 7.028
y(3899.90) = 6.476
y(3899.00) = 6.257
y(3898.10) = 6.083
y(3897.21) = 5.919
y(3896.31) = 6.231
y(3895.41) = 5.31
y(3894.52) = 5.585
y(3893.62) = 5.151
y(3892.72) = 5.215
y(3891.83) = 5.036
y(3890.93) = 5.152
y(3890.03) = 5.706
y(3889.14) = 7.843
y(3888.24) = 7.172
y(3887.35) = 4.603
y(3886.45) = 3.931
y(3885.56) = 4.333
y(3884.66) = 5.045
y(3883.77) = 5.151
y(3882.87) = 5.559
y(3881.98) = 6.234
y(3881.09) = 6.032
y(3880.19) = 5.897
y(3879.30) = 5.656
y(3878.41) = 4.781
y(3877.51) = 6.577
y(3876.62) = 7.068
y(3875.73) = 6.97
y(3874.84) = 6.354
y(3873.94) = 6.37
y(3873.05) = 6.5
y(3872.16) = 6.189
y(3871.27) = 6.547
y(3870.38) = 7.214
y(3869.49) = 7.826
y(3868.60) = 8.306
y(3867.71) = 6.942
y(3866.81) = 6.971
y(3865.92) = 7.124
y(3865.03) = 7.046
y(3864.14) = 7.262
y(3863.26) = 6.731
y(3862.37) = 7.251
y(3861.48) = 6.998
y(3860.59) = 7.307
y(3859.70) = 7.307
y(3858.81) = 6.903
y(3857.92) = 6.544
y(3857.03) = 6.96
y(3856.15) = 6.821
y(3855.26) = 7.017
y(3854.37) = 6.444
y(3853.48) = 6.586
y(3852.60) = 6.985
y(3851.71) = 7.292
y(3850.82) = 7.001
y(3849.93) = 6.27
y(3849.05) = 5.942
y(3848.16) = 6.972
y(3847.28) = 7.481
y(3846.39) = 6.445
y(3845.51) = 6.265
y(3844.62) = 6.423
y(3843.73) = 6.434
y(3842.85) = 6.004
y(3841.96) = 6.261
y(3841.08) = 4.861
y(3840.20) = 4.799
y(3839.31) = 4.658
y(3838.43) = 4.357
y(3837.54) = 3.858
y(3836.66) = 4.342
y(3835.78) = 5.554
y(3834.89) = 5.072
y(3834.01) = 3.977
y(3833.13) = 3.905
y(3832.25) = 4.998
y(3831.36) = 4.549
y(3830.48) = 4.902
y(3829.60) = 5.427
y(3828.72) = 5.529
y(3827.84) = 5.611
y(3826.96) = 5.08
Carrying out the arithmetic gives 1.25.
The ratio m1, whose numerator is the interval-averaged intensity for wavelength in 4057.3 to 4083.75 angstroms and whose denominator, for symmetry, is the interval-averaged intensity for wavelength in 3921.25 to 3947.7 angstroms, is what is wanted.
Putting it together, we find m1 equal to 1.19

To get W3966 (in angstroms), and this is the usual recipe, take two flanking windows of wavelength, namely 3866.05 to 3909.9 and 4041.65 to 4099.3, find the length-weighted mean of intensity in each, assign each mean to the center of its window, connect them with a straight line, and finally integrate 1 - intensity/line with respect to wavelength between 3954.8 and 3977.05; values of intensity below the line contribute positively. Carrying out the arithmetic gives 3.7 angstroms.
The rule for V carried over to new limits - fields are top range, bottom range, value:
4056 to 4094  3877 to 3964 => 1.25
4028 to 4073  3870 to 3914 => 1.31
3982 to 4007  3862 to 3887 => 1.23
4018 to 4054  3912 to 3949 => 1.23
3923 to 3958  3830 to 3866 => 1.11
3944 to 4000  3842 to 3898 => 1.06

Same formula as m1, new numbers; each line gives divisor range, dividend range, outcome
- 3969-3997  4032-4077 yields 1.16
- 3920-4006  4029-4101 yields 1.13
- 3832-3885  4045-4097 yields 1.17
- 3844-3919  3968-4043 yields 1.09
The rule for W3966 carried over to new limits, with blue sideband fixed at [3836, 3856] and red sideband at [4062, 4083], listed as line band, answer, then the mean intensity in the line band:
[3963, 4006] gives 2.9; 6.46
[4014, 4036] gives -1.5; 7.64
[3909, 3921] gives -1.3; 7.18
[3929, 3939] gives 1.7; 5.47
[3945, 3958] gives -0.3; 6.88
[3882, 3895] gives 1.8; 5.42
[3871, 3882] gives 0.0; 6.24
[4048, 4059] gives -0.4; 7.61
